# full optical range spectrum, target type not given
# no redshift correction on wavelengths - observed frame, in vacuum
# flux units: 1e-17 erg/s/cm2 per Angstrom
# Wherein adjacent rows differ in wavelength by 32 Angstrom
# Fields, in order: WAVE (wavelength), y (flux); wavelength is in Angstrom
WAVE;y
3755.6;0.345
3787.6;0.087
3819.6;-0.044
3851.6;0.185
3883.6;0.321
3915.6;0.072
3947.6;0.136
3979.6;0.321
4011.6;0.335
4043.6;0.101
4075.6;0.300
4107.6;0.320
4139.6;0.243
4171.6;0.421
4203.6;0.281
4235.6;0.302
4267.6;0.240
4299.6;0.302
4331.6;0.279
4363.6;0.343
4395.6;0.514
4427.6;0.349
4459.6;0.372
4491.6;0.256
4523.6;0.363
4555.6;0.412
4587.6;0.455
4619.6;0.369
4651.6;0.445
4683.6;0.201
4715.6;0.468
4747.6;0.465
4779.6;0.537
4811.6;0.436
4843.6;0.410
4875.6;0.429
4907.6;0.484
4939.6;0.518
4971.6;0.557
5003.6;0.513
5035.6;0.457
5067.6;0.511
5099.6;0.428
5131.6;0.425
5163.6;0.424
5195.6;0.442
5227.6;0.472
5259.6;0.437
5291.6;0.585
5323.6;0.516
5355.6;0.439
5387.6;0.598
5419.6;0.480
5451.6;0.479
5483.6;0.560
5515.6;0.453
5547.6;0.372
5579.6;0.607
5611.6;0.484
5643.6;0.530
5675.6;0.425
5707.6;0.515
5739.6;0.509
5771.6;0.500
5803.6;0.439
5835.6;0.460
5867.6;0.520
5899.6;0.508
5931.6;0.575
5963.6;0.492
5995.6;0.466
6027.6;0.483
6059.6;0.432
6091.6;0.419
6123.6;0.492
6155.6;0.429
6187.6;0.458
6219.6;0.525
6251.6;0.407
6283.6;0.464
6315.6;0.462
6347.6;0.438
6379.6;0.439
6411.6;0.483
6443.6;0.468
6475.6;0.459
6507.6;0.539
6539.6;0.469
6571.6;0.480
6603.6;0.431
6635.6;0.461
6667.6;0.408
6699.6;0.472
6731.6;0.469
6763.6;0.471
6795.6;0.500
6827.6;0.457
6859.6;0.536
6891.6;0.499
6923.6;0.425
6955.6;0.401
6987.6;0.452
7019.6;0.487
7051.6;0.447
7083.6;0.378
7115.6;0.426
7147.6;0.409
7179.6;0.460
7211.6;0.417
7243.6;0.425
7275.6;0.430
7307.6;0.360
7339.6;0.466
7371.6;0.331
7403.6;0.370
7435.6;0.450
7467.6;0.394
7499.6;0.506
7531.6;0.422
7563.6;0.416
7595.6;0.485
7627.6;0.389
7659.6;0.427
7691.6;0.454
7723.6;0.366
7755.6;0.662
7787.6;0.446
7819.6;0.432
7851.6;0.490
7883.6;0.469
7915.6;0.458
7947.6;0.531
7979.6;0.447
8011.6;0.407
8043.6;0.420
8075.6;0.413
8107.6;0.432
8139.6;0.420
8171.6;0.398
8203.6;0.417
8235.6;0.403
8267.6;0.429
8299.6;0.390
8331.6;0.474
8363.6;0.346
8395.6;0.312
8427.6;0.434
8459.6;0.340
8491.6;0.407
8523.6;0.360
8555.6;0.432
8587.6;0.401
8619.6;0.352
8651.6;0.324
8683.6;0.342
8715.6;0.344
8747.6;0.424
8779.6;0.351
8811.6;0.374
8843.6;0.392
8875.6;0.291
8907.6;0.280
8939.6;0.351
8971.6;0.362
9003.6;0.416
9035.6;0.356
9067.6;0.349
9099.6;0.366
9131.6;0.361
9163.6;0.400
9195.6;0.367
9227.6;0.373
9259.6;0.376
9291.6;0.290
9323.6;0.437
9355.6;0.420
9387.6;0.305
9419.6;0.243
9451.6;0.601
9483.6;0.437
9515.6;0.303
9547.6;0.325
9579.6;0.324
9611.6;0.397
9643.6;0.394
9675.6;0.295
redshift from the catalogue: 0.18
